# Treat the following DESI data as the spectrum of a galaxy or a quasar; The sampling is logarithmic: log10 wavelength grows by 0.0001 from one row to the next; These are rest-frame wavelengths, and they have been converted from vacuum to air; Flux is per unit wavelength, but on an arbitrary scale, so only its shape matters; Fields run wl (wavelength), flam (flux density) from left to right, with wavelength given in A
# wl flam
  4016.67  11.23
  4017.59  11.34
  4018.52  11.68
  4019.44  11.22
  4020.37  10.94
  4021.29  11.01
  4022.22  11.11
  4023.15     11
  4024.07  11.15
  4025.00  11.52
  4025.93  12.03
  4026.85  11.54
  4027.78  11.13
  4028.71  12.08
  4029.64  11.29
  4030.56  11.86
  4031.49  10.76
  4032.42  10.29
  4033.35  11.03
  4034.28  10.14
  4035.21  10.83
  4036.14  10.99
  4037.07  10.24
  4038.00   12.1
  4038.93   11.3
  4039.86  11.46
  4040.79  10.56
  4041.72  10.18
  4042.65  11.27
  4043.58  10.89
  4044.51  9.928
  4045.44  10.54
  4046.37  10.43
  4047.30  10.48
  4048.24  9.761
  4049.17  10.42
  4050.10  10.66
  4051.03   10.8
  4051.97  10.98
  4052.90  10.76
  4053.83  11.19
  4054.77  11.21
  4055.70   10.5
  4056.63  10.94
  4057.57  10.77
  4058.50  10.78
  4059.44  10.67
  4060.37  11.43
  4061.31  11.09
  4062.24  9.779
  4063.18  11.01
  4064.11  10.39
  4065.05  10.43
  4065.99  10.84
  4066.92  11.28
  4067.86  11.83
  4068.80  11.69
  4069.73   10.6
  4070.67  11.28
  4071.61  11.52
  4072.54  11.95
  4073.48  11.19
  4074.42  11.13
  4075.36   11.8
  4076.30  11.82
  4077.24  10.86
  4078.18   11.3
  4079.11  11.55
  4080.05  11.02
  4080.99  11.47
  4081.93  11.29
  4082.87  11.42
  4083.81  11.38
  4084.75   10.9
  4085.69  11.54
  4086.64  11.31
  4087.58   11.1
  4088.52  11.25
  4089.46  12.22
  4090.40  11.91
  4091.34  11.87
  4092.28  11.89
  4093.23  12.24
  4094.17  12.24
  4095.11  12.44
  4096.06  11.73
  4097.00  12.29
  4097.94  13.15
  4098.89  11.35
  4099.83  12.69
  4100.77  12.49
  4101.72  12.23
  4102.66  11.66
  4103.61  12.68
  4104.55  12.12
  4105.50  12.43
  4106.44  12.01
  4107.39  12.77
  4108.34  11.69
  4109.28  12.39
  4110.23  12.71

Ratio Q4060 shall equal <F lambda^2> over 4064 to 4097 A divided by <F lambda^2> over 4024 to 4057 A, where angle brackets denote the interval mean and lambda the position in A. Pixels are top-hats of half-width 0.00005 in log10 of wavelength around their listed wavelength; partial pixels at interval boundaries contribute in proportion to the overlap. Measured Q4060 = 1.07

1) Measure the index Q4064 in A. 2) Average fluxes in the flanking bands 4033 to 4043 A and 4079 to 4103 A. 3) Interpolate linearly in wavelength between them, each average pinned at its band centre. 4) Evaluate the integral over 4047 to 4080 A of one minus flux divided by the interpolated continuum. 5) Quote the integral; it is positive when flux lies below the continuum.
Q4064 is 1.0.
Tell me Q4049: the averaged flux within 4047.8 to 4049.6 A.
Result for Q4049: 10.1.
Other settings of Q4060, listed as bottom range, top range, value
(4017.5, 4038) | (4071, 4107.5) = 1.09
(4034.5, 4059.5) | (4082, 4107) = 1.14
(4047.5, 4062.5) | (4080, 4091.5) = 1.08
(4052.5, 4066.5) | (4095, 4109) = 1.16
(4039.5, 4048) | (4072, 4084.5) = 1.09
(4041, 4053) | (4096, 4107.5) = 1.20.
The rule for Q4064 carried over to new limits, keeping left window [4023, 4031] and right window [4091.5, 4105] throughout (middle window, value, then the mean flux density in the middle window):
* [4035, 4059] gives 2.0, 10.8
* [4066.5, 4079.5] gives 0.6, 11.4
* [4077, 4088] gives 0.7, 11.3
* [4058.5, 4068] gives 0.8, 10.8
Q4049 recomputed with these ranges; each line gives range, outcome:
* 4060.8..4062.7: 10.5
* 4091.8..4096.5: 12.1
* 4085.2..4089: 11.3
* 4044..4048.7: 10.2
